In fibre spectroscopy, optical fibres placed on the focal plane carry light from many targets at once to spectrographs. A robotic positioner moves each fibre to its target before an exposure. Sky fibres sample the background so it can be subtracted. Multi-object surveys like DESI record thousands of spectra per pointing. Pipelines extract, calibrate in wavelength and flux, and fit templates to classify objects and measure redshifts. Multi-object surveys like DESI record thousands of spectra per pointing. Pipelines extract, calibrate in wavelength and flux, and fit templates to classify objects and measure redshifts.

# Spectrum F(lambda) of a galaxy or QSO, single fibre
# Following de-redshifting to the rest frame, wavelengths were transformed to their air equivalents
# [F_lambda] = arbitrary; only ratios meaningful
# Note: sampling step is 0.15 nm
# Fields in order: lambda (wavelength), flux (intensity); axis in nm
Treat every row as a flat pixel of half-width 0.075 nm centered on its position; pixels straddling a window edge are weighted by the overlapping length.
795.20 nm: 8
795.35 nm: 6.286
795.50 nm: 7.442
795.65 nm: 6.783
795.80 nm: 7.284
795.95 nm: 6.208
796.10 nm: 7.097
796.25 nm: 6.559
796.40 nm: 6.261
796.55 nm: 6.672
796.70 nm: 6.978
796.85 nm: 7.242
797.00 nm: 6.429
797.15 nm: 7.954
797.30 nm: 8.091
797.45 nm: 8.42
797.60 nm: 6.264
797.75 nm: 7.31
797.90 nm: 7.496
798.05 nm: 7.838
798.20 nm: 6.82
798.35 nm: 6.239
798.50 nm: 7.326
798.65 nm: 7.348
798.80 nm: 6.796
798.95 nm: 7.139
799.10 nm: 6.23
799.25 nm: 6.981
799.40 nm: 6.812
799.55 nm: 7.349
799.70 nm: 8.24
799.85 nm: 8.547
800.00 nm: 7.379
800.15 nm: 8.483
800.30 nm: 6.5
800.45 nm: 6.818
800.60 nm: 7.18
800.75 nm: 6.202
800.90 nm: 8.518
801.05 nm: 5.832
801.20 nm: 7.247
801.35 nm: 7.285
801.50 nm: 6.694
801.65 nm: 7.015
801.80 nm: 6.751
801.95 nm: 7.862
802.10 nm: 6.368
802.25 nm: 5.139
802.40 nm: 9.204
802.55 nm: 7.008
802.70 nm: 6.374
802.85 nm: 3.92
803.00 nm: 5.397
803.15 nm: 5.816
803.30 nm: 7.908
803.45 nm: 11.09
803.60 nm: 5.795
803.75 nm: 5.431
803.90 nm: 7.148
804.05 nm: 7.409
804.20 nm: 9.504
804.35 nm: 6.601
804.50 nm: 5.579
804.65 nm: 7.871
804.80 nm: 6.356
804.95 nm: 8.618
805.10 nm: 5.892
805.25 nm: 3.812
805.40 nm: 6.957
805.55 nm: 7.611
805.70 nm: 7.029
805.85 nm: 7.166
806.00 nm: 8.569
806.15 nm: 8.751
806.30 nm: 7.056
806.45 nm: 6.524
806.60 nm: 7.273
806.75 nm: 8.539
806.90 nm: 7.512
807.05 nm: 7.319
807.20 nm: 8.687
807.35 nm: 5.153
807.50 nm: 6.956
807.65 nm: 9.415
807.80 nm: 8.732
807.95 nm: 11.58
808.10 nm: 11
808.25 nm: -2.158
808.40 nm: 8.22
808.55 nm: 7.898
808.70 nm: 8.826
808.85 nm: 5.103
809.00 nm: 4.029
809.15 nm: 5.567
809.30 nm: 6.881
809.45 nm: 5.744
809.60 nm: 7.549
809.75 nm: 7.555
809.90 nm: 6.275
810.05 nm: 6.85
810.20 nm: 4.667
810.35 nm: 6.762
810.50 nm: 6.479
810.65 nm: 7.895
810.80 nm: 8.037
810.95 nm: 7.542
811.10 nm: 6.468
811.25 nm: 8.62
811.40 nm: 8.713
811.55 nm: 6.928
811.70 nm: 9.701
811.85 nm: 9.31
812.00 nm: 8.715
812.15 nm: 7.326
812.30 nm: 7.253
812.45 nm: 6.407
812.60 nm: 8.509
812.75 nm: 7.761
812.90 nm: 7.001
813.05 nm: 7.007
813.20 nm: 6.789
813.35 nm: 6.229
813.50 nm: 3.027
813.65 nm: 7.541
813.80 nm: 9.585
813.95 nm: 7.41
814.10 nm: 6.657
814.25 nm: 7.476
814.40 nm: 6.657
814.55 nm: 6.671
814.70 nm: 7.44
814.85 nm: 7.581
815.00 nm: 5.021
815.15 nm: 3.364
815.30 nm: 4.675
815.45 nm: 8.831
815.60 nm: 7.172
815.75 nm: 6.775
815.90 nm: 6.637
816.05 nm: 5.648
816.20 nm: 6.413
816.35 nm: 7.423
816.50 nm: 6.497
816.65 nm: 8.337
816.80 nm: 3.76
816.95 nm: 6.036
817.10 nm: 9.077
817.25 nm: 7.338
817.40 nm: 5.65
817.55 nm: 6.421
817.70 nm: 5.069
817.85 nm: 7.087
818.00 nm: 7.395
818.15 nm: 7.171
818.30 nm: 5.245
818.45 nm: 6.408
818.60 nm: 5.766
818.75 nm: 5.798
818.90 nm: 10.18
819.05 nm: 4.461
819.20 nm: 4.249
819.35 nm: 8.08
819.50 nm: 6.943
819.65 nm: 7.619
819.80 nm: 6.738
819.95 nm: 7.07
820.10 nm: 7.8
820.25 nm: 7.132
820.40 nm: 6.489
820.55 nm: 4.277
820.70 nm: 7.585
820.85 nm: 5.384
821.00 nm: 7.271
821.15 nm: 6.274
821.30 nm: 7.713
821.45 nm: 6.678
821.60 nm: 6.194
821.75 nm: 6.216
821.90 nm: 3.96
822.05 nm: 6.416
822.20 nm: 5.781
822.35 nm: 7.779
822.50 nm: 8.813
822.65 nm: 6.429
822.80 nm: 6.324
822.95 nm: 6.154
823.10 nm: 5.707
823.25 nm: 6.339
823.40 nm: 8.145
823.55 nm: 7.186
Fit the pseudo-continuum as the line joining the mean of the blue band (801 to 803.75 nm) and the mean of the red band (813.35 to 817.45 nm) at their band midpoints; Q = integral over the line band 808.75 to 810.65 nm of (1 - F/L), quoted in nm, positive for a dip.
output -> 0.13 nm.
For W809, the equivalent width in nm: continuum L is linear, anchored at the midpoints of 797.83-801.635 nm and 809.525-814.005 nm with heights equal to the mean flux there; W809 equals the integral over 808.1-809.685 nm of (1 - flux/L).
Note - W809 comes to 0.28 nm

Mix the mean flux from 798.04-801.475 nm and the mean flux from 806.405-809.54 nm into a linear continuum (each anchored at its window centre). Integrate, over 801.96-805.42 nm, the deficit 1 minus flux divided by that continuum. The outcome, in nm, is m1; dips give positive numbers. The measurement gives 0.18 nm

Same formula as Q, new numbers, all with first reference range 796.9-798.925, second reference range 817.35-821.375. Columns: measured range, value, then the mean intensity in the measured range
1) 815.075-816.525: 0.07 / 6.34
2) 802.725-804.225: 0.05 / 6.84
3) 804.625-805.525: 0.06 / 6.57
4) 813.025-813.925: 0.01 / 6.72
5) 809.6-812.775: -0.32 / 7.51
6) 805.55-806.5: -0.08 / 7.55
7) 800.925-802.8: 0.06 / 6.9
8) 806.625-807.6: -0.06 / 7.41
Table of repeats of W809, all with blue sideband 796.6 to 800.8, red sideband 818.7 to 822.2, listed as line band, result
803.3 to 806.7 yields -0.09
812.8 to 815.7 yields 0.04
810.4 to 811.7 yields -0.16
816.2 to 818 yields 0.00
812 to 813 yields -0.10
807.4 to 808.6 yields -0.12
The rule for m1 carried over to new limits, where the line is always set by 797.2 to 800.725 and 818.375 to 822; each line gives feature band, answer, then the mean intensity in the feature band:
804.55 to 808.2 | -0.310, 7.6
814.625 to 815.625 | 0.066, 6.25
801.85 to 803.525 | 0.053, 6.91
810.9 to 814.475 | -0.347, 7.44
